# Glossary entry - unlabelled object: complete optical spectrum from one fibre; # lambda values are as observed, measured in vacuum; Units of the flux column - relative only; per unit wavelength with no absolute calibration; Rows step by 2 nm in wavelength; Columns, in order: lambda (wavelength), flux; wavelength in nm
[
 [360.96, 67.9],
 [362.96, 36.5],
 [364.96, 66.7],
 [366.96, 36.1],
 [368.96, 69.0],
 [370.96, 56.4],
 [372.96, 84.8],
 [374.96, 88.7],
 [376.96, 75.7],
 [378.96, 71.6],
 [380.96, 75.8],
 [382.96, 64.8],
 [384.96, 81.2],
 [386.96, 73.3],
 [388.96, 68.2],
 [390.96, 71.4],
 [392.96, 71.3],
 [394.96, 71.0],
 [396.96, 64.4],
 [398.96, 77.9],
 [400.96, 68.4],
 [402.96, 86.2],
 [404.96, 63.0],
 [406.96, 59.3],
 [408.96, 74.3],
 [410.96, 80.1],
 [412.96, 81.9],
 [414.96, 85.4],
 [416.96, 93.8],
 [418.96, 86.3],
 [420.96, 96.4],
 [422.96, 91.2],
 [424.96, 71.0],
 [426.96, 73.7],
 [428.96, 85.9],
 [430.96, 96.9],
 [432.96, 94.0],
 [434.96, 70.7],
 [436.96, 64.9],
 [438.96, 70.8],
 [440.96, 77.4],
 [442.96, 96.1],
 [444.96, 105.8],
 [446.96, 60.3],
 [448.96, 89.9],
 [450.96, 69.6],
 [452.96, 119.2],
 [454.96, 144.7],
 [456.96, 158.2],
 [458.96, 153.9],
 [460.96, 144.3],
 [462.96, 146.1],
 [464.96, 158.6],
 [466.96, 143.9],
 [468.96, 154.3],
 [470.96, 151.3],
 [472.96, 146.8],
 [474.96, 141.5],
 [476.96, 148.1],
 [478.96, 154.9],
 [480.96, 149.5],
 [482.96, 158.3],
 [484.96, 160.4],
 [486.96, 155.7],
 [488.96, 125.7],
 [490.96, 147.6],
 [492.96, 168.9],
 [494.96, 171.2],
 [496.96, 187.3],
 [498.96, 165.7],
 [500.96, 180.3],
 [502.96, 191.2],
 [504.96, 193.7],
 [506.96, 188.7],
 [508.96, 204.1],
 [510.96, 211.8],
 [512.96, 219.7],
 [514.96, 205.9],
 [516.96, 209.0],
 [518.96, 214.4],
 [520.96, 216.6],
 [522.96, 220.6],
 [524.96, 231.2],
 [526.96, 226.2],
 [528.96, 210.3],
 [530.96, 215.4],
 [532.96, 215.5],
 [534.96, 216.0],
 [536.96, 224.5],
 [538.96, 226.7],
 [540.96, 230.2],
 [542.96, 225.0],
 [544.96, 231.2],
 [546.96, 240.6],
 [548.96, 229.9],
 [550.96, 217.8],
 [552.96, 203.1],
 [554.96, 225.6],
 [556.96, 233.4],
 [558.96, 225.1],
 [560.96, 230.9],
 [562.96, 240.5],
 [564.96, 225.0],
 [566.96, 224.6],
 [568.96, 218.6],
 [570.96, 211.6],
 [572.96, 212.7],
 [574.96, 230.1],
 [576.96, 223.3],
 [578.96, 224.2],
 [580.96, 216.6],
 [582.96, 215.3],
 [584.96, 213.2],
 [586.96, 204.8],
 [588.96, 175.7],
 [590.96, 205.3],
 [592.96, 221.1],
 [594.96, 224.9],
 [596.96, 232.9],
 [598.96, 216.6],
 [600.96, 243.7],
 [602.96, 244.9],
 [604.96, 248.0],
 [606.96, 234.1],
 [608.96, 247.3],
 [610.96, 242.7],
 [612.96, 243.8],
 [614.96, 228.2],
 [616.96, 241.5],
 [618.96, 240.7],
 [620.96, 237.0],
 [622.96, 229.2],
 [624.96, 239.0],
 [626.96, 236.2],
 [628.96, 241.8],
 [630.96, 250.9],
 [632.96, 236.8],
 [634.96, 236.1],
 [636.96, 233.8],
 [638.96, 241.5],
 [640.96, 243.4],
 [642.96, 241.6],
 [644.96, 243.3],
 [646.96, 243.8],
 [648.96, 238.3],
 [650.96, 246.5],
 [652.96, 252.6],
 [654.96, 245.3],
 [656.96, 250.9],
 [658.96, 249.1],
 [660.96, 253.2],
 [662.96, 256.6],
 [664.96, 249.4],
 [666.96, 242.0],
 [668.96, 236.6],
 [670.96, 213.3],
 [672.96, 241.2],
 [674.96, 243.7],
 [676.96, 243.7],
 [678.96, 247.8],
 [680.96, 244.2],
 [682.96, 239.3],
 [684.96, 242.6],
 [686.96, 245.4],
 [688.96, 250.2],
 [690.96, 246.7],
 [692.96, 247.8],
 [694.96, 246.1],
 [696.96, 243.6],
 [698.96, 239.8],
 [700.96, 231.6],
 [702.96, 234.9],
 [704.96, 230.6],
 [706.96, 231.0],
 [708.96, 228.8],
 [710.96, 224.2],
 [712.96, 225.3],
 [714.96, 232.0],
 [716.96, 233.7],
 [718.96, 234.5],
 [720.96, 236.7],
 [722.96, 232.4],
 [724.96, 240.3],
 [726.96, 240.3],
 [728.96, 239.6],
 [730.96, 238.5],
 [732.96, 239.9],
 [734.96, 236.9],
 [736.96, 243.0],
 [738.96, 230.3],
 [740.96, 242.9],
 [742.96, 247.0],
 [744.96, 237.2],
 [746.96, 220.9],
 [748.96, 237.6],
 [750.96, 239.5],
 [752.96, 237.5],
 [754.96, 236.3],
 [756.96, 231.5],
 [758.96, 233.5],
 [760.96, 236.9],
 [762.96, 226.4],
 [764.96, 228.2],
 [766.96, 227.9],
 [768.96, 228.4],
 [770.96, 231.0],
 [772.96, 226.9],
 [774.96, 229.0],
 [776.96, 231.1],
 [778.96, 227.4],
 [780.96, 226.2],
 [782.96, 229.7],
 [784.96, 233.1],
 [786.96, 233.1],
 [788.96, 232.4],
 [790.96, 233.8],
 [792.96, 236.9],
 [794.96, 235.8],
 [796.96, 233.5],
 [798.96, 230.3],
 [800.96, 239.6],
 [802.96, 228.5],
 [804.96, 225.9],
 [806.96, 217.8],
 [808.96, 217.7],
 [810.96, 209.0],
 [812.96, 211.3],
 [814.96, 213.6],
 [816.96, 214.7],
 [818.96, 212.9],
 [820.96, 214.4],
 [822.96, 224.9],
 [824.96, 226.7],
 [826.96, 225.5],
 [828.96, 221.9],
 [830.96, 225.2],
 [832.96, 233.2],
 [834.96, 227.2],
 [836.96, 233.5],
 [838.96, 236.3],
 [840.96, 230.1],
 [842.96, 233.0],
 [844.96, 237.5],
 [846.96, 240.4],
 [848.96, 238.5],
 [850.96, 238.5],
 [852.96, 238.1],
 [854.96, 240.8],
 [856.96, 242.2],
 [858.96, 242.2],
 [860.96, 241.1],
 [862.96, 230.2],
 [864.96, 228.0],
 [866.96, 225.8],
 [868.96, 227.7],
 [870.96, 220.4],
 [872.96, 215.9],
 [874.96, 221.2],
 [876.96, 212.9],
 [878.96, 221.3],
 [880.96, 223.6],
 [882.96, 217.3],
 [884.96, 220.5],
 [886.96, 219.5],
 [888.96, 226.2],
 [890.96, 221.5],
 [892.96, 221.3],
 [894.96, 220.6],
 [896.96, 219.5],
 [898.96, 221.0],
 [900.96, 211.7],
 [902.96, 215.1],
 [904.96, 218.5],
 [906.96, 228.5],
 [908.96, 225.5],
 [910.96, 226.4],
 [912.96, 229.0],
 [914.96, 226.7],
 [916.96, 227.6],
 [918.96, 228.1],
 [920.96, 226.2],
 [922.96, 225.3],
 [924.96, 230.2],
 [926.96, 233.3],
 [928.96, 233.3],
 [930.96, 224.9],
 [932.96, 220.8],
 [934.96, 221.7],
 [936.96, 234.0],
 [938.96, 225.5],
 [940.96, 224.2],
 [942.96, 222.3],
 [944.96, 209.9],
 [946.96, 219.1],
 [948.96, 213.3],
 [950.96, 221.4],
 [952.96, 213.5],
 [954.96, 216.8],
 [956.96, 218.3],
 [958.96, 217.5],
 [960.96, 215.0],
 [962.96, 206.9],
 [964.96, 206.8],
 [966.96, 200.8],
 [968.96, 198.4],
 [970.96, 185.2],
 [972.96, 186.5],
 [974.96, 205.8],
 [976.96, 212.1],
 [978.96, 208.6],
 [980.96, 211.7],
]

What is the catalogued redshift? 0.14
